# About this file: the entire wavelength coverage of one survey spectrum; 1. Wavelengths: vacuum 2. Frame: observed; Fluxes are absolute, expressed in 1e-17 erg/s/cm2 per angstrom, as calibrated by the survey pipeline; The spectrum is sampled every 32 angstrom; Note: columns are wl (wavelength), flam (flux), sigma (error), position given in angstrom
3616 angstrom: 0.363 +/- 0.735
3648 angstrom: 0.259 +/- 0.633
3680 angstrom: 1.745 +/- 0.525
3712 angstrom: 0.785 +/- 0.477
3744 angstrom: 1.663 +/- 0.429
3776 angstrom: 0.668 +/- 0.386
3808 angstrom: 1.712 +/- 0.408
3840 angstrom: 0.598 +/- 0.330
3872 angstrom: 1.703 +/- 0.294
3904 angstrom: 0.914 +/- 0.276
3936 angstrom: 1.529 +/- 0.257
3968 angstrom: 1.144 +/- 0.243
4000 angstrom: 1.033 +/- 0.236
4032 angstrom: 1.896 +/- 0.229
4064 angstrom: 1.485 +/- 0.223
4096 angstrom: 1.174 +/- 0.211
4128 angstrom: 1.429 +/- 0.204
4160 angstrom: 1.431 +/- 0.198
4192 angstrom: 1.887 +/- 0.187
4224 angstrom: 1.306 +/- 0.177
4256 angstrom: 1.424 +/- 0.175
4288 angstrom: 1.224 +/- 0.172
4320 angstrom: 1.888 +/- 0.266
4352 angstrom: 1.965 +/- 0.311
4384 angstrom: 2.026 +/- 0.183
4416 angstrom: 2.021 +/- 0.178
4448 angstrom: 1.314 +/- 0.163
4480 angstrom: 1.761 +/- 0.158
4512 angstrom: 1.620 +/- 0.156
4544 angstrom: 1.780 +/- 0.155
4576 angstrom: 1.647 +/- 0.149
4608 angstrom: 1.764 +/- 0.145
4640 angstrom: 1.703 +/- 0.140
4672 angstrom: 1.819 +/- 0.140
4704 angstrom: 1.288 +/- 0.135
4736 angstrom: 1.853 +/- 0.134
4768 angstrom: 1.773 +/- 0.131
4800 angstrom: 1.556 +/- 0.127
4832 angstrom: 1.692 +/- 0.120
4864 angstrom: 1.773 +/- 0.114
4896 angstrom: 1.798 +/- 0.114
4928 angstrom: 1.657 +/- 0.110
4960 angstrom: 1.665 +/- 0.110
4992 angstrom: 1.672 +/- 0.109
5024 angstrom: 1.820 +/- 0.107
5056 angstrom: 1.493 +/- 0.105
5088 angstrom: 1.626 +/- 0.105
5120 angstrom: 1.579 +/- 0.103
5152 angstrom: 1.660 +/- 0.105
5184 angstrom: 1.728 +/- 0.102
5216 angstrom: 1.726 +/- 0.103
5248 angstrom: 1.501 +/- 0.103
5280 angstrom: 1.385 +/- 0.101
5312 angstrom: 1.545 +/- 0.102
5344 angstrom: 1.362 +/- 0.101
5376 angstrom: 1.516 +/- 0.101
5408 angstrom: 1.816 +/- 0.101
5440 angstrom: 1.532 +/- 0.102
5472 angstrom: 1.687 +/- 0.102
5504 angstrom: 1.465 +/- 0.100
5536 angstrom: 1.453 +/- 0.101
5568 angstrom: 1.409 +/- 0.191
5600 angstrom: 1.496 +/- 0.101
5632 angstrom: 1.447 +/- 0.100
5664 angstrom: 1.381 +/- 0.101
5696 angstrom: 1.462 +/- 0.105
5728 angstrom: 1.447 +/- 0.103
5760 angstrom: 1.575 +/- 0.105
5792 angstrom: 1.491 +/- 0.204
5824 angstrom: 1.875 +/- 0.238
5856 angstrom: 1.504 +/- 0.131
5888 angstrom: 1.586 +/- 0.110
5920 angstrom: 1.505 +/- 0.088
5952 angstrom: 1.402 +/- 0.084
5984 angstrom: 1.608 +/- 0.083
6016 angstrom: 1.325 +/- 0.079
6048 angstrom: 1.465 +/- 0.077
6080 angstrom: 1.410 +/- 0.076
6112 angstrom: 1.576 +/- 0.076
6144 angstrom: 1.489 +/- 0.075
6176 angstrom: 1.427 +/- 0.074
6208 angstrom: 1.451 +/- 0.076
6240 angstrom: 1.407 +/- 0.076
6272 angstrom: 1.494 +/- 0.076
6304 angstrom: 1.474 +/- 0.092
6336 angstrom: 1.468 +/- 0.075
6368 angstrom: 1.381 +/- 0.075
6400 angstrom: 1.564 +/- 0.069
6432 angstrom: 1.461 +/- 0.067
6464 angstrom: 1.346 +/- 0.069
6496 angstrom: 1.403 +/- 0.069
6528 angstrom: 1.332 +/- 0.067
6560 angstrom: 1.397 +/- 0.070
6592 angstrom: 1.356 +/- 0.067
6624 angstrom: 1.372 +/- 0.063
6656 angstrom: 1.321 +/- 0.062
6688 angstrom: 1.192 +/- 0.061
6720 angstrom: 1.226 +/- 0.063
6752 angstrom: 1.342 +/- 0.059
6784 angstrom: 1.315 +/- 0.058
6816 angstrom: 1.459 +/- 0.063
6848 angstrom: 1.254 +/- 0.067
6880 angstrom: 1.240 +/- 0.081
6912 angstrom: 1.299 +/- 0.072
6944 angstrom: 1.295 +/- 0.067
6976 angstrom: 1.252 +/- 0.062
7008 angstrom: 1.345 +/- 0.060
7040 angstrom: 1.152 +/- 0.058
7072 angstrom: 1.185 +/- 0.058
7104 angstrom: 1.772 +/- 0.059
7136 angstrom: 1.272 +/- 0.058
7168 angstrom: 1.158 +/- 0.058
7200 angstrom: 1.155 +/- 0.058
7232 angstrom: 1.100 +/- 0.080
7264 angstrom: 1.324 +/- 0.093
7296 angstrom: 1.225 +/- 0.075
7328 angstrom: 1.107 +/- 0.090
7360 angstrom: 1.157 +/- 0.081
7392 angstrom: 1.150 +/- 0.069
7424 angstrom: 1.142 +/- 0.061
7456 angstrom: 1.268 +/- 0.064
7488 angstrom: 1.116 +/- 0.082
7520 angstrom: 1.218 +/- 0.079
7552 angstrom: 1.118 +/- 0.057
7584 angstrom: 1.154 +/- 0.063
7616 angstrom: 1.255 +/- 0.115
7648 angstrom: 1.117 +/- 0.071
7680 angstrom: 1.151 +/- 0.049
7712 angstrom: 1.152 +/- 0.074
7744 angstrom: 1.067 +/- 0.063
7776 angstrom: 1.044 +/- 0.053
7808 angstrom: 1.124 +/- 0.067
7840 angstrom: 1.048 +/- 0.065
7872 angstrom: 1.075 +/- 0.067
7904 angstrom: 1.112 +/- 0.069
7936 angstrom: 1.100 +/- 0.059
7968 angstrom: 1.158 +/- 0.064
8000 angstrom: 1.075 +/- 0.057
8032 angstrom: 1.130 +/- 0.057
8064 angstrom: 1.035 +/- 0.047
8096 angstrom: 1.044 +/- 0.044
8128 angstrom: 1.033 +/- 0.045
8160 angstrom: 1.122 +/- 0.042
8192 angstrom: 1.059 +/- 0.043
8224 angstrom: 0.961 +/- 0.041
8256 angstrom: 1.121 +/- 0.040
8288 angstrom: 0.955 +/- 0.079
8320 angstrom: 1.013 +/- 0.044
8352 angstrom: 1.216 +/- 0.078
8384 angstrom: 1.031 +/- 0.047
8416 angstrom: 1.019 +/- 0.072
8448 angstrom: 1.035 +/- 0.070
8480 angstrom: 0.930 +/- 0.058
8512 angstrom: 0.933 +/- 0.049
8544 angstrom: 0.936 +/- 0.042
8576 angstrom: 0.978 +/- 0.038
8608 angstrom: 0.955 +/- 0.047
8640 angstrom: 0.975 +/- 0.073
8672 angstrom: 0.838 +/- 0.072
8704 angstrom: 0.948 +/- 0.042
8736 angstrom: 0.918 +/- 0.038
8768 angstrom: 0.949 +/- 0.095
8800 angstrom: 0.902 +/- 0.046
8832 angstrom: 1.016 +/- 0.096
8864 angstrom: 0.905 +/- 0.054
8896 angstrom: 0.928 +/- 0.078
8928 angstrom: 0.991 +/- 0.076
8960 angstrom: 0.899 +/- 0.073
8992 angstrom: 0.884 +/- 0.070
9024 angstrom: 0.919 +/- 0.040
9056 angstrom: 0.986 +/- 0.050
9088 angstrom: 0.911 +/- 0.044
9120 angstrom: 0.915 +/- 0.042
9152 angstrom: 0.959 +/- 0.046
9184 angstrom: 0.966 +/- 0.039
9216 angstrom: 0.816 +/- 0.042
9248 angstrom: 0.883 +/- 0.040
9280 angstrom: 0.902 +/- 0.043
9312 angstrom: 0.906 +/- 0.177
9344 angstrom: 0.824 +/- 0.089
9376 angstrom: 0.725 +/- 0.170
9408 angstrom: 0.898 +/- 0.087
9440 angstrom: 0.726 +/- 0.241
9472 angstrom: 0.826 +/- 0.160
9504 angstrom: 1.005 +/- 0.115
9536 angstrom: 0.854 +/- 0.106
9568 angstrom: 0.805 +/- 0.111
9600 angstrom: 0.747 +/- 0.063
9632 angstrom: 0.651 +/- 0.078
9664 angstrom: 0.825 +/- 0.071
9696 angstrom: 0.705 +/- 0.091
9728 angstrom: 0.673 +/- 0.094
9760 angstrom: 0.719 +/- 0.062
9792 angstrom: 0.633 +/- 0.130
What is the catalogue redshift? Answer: 0.08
